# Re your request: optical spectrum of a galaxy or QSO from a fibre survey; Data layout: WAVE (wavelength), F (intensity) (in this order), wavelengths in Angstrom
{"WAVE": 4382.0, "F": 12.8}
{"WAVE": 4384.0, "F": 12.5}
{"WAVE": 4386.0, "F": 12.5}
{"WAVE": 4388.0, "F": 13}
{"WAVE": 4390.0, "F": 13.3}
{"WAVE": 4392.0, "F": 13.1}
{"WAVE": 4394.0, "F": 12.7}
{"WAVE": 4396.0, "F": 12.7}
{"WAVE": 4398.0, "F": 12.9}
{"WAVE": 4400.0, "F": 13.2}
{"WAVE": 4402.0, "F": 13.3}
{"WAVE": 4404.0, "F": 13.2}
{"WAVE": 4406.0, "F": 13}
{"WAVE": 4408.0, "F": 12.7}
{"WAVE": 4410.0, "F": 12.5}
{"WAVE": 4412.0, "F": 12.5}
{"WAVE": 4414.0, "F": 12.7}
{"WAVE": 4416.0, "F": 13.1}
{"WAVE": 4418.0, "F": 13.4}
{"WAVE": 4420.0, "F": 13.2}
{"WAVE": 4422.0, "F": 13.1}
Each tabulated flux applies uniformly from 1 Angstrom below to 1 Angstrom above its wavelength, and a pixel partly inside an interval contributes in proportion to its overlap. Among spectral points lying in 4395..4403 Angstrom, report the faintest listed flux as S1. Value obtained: 12.7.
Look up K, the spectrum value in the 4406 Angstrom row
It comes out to 13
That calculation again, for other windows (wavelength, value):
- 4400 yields 13.2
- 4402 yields 13.3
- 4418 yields 13.4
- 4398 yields 12.9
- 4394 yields 12.7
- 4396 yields 12.7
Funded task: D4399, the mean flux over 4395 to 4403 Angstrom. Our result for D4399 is 13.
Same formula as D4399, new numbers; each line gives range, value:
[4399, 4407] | 13.2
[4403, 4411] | 12.9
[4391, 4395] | 12.9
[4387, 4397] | 13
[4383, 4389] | 12.7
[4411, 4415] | 12.6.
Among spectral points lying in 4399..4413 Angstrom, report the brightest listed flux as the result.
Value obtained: 13.3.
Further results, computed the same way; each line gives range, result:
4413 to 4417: 13.1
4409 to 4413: 12.5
